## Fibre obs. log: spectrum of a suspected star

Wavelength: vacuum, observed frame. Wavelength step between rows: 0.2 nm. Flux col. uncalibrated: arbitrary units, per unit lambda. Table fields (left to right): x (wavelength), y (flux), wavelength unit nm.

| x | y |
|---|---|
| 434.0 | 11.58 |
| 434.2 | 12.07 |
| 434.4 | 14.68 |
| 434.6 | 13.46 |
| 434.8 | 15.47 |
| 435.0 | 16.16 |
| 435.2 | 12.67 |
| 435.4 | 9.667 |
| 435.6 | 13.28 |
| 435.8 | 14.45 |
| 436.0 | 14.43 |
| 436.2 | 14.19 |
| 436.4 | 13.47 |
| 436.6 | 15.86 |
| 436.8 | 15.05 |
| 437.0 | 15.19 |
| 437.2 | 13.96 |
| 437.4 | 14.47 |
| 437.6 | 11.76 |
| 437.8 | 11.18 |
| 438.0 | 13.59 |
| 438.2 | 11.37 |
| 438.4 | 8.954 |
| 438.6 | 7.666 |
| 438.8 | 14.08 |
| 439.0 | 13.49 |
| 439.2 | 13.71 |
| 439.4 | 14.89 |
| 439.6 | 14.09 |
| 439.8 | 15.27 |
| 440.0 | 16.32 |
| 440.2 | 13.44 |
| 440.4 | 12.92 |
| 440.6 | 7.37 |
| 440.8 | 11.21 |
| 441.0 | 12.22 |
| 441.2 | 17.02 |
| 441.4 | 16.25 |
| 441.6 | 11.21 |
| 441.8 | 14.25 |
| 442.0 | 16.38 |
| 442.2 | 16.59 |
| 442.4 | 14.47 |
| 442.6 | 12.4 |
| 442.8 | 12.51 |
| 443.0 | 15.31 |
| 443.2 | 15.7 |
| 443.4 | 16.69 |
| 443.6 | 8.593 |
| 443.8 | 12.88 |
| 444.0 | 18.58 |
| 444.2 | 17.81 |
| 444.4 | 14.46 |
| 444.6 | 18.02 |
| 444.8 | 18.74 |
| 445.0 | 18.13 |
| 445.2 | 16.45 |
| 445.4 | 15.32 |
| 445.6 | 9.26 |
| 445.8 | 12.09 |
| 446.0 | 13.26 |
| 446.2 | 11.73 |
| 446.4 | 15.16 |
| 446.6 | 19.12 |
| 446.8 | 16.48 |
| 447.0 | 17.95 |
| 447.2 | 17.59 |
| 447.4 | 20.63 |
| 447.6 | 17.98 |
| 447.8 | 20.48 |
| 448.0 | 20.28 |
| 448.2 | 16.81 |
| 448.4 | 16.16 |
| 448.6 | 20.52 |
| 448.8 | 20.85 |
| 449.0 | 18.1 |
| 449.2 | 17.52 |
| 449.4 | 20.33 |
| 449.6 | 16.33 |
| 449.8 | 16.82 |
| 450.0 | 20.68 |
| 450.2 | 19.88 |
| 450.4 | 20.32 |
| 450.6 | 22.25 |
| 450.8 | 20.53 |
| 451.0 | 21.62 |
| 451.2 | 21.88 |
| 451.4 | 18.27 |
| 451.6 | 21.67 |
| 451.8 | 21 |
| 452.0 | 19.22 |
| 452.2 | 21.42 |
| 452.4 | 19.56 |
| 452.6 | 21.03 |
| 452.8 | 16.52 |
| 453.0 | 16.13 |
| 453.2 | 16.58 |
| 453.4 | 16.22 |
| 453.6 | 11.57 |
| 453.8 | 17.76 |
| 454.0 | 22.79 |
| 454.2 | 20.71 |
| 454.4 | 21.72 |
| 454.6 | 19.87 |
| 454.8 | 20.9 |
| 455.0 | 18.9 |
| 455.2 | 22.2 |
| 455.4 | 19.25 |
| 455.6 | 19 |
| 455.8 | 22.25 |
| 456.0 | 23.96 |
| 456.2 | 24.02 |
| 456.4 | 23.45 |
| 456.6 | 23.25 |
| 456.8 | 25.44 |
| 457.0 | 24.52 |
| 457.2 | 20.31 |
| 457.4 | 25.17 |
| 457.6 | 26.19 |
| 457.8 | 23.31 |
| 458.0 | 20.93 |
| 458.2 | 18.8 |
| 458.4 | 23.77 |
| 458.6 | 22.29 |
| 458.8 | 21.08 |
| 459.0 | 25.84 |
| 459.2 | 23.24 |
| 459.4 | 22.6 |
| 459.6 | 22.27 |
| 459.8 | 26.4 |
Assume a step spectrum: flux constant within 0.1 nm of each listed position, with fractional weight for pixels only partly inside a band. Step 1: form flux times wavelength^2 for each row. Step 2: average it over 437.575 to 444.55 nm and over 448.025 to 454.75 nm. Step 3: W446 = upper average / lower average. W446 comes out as 1.5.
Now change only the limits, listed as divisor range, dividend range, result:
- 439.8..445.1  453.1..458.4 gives 1.54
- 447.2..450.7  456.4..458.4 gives 1.26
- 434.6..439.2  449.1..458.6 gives 1.68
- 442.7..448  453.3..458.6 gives 1.41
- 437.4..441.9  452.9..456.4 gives 1.64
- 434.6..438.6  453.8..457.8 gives 1.82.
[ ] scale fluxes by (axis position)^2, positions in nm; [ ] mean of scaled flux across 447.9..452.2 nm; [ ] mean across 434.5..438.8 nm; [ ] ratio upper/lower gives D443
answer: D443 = 1.58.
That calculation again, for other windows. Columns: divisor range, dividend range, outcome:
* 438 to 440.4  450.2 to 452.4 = 1.68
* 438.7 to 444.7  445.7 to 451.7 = 1.33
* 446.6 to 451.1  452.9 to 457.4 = 1.11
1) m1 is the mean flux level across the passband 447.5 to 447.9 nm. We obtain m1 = 19.2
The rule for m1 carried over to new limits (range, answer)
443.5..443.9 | 10.7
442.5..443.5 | 14.5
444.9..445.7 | 14.8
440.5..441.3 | 12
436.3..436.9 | 14.8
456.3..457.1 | 24.2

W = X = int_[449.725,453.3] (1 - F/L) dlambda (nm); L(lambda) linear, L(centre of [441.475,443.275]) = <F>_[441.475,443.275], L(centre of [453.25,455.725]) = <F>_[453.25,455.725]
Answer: -0.353 nm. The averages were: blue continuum 14.3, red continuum 19.2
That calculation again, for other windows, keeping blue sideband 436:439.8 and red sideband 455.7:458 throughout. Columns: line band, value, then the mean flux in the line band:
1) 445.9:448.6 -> 0.162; 17.3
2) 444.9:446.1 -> 0.229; 14.1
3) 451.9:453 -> 0.104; 19.2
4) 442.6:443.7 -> 0.170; 13.6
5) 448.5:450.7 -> 0.031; 19.4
